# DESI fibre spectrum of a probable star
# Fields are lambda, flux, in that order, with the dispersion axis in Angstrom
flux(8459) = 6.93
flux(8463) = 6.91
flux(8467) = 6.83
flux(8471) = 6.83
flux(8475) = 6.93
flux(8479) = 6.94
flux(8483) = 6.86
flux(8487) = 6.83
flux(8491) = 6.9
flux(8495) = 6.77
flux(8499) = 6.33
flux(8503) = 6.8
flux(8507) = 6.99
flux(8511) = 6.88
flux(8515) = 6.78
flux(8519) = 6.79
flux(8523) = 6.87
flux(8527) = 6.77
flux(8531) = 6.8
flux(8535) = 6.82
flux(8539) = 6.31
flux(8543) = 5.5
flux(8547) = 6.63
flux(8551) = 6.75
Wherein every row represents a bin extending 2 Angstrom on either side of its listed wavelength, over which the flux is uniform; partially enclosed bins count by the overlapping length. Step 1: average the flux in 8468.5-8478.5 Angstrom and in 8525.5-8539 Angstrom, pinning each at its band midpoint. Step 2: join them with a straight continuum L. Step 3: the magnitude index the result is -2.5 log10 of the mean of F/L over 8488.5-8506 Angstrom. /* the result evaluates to 0.02 mag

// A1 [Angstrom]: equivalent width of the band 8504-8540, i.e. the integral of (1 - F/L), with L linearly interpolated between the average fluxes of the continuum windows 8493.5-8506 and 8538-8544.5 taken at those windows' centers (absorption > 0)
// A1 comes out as -3.23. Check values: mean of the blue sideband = 6.66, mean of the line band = 6.79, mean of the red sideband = 5.87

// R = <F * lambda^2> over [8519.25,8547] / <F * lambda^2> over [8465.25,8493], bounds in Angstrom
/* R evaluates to 1.0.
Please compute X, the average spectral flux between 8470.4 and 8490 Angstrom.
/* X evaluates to 6.88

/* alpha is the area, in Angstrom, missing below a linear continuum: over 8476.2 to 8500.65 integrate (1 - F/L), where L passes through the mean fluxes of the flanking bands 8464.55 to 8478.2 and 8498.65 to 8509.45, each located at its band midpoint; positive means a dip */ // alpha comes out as 0.1 Angstrom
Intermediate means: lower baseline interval 6.87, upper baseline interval 6.77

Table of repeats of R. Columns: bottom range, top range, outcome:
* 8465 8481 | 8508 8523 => 1.00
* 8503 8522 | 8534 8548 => 0.92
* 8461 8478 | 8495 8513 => 0.99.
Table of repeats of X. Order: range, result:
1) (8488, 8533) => 6.79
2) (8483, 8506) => 6.75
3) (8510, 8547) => 6.61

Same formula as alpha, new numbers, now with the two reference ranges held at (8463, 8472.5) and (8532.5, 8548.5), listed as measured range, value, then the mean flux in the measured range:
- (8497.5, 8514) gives -0.5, 6.76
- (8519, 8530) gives -0.6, 6.81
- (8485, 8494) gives -0.2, 6.85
